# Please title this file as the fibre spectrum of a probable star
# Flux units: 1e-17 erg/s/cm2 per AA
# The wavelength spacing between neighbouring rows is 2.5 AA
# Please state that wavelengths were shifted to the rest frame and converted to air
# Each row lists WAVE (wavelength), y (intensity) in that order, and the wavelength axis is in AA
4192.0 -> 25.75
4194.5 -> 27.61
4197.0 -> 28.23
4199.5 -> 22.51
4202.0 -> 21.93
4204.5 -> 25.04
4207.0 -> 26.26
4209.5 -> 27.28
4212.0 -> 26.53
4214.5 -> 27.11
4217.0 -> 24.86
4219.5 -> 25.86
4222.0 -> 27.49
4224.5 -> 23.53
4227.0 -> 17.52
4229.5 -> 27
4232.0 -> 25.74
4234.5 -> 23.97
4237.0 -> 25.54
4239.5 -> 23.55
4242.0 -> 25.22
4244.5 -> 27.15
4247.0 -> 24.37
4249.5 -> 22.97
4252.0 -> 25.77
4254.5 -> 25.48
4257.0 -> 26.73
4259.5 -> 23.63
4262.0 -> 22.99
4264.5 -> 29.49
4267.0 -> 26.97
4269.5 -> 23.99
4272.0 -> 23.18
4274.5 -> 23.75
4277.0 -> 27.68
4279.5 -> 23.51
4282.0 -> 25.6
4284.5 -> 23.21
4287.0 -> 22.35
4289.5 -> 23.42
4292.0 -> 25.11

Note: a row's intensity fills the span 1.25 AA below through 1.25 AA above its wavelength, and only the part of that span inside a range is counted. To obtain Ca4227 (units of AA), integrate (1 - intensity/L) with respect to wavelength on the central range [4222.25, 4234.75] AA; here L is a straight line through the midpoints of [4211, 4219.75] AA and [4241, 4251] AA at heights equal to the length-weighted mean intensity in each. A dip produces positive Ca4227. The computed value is 0.9 AA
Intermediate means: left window 26.1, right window 24.9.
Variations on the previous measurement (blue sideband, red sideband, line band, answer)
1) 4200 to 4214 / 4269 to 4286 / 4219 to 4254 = 0.37 AA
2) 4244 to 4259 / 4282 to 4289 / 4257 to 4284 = -1.03 AA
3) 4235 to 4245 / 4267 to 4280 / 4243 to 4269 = -0.60 AA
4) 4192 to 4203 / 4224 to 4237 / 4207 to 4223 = -1.34 AA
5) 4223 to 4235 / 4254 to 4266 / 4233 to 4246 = -0.41 AA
